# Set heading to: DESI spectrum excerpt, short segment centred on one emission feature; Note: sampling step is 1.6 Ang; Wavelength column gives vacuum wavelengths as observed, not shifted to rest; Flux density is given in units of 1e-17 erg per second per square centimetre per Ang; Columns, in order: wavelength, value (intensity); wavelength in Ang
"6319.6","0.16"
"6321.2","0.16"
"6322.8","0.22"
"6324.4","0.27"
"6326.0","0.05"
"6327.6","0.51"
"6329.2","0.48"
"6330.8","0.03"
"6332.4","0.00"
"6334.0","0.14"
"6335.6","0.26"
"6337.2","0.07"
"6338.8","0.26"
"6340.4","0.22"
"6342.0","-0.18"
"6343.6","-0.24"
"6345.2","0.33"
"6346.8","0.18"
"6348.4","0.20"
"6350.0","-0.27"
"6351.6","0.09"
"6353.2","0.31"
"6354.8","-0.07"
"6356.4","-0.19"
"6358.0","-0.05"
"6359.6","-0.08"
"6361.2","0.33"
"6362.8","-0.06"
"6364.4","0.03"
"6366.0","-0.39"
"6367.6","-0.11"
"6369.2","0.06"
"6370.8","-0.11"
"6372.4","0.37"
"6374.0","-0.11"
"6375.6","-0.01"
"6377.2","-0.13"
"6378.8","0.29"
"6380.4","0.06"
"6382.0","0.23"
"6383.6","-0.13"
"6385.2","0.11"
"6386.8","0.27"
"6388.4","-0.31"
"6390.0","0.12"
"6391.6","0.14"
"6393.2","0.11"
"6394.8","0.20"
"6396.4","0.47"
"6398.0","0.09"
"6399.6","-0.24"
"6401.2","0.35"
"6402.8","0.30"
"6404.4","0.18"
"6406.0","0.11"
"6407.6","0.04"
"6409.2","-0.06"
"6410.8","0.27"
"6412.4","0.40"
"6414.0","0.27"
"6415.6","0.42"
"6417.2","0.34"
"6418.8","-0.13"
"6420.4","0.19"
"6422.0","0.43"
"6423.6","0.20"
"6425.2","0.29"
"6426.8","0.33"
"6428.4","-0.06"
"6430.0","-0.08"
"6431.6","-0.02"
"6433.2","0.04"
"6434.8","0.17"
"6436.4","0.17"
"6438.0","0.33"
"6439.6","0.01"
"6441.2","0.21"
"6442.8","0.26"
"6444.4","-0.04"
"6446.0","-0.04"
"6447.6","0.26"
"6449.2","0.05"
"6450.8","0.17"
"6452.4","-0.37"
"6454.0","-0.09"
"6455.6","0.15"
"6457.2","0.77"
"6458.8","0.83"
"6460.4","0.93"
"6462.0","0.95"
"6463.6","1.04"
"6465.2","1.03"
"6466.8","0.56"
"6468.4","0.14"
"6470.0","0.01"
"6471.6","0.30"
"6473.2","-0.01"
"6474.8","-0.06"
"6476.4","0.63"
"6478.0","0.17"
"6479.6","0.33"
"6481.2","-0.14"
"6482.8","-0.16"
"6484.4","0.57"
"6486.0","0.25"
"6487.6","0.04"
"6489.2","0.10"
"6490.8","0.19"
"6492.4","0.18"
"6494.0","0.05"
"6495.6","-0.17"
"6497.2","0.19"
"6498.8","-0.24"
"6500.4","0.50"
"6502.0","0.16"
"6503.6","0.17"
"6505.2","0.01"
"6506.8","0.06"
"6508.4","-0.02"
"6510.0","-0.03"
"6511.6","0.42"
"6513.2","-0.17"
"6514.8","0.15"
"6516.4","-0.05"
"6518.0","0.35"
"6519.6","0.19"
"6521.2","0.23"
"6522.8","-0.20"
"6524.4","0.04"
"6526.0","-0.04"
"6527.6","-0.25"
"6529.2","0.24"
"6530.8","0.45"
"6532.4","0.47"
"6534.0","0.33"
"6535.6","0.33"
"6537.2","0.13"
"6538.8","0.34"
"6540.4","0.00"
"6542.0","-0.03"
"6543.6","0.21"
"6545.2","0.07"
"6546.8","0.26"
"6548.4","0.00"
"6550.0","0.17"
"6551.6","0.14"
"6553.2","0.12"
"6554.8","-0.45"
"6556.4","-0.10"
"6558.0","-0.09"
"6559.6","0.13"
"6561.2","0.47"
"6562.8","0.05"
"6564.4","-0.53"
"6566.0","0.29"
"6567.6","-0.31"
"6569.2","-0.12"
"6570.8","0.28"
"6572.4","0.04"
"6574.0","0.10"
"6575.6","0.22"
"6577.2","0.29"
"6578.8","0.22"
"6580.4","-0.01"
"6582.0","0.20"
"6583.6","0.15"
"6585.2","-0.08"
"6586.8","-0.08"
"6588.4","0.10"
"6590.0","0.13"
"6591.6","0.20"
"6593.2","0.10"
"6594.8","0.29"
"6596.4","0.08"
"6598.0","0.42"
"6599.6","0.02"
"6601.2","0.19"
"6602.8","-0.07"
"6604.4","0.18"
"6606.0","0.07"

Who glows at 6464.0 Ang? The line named [O II] 3727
